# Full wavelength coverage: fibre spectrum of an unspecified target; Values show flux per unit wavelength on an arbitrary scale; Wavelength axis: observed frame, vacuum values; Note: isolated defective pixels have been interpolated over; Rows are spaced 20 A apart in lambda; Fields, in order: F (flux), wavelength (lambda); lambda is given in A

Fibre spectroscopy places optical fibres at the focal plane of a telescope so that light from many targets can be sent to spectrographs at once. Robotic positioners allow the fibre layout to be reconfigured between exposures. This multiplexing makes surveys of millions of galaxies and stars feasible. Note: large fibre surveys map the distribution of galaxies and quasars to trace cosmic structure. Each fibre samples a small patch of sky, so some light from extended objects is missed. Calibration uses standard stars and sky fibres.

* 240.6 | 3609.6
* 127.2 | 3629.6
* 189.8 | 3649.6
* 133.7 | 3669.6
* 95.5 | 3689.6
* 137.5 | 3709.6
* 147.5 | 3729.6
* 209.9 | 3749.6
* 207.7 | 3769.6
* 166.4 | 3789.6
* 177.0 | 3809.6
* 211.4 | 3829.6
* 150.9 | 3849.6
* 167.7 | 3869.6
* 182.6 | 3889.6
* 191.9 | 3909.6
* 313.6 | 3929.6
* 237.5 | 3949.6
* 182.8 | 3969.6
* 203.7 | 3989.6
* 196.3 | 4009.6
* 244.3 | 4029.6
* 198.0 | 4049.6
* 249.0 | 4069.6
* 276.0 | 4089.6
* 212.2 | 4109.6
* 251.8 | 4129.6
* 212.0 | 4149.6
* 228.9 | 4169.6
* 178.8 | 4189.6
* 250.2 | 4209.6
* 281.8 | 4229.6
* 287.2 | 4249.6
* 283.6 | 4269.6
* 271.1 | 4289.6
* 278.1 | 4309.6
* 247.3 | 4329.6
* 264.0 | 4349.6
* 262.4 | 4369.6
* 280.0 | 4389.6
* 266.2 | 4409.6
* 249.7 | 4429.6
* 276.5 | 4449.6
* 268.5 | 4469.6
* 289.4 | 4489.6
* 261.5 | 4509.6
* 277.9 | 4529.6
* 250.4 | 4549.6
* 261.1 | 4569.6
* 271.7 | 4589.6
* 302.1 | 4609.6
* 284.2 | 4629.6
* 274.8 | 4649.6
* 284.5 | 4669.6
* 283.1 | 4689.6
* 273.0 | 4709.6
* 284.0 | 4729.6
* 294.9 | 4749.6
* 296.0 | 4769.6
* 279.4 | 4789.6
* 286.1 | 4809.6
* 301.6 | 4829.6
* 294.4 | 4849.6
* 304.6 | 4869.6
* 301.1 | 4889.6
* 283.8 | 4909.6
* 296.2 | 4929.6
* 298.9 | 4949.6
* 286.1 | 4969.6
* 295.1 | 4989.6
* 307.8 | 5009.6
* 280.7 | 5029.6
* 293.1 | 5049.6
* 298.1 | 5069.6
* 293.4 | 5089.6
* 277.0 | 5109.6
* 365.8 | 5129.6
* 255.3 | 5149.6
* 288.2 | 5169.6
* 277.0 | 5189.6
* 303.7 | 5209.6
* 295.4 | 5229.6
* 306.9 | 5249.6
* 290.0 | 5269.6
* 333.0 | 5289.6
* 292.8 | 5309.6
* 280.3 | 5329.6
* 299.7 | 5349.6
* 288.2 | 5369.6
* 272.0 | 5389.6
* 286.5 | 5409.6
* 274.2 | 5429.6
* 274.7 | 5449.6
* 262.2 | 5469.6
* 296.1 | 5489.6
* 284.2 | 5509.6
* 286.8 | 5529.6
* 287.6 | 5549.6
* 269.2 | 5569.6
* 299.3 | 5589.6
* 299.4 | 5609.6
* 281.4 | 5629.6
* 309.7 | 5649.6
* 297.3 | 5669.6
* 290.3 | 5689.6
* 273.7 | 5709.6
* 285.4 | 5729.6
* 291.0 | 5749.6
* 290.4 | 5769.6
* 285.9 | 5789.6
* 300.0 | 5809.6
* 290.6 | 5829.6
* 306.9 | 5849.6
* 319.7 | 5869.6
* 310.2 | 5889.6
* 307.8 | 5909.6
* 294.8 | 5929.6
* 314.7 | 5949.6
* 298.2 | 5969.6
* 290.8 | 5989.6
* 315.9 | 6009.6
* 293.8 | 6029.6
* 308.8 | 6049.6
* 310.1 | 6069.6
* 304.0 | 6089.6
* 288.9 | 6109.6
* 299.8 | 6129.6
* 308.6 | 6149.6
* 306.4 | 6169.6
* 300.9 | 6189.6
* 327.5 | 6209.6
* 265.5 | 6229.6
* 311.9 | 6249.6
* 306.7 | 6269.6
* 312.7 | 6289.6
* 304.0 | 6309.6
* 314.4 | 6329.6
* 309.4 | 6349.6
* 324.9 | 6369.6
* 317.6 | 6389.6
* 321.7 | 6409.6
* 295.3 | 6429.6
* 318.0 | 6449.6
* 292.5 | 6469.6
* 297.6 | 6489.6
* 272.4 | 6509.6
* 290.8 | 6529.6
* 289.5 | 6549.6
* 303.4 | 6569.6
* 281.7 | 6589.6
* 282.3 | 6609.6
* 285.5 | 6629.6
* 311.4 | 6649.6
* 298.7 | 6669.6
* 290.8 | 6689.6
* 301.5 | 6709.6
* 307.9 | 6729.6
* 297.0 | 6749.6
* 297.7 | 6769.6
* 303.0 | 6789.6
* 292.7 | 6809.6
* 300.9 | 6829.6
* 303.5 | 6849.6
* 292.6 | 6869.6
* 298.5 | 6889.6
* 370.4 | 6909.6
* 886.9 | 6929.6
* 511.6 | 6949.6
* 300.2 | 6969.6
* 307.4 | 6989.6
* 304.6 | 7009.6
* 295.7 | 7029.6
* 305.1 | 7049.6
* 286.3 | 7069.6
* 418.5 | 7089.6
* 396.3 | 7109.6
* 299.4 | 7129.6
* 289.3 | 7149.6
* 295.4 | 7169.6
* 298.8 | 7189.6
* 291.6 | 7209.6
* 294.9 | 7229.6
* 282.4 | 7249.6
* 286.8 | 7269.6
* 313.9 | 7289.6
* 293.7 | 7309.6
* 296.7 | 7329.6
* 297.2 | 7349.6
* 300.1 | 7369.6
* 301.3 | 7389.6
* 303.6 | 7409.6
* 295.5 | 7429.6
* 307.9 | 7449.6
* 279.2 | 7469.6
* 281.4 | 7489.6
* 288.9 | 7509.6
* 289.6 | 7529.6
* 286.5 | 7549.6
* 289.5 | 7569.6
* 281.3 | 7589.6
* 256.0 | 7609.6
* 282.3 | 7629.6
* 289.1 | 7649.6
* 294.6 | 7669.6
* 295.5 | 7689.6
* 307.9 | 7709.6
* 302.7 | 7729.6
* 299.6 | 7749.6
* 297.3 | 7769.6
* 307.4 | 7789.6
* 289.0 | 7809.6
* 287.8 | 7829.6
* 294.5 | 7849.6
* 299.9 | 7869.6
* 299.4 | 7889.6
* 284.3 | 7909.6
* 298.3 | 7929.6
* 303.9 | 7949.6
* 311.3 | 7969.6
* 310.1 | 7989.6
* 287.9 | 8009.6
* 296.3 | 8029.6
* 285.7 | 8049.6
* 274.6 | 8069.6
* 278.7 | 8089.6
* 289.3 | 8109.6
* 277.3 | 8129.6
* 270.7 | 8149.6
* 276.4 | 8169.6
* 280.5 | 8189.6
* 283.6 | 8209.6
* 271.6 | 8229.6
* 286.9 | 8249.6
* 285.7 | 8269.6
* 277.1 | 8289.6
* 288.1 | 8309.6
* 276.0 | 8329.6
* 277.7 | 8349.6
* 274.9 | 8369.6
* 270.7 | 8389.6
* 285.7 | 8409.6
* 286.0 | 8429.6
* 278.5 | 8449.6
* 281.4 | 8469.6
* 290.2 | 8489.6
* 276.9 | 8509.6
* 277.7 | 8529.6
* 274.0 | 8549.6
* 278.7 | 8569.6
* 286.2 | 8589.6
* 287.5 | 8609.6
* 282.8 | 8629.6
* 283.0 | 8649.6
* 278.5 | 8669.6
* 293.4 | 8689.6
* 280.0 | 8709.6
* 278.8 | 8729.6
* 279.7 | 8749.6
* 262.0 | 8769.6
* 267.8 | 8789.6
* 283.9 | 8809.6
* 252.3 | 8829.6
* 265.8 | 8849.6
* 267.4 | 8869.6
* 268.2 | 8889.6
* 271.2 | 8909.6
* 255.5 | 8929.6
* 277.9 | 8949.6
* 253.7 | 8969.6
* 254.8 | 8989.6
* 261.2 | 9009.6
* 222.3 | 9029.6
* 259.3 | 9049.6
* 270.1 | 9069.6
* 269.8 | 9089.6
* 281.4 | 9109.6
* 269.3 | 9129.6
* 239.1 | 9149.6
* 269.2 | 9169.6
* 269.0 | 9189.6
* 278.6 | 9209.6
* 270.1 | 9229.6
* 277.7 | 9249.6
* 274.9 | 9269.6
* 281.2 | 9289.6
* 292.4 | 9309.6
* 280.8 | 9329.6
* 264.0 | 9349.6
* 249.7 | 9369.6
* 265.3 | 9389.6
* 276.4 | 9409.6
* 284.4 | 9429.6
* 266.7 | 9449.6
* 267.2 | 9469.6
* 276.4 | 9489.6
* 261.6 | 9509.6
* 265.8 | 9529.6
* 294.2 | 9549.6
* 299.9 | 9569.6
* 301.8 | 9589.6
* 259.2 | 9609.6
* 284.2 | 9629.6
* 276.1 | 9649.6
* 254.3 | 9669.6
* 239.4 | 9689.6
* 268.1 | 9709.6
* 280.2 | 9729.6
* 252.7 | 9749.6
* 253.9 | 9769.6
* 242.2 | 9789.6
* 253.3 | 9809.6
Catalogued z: 0.06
